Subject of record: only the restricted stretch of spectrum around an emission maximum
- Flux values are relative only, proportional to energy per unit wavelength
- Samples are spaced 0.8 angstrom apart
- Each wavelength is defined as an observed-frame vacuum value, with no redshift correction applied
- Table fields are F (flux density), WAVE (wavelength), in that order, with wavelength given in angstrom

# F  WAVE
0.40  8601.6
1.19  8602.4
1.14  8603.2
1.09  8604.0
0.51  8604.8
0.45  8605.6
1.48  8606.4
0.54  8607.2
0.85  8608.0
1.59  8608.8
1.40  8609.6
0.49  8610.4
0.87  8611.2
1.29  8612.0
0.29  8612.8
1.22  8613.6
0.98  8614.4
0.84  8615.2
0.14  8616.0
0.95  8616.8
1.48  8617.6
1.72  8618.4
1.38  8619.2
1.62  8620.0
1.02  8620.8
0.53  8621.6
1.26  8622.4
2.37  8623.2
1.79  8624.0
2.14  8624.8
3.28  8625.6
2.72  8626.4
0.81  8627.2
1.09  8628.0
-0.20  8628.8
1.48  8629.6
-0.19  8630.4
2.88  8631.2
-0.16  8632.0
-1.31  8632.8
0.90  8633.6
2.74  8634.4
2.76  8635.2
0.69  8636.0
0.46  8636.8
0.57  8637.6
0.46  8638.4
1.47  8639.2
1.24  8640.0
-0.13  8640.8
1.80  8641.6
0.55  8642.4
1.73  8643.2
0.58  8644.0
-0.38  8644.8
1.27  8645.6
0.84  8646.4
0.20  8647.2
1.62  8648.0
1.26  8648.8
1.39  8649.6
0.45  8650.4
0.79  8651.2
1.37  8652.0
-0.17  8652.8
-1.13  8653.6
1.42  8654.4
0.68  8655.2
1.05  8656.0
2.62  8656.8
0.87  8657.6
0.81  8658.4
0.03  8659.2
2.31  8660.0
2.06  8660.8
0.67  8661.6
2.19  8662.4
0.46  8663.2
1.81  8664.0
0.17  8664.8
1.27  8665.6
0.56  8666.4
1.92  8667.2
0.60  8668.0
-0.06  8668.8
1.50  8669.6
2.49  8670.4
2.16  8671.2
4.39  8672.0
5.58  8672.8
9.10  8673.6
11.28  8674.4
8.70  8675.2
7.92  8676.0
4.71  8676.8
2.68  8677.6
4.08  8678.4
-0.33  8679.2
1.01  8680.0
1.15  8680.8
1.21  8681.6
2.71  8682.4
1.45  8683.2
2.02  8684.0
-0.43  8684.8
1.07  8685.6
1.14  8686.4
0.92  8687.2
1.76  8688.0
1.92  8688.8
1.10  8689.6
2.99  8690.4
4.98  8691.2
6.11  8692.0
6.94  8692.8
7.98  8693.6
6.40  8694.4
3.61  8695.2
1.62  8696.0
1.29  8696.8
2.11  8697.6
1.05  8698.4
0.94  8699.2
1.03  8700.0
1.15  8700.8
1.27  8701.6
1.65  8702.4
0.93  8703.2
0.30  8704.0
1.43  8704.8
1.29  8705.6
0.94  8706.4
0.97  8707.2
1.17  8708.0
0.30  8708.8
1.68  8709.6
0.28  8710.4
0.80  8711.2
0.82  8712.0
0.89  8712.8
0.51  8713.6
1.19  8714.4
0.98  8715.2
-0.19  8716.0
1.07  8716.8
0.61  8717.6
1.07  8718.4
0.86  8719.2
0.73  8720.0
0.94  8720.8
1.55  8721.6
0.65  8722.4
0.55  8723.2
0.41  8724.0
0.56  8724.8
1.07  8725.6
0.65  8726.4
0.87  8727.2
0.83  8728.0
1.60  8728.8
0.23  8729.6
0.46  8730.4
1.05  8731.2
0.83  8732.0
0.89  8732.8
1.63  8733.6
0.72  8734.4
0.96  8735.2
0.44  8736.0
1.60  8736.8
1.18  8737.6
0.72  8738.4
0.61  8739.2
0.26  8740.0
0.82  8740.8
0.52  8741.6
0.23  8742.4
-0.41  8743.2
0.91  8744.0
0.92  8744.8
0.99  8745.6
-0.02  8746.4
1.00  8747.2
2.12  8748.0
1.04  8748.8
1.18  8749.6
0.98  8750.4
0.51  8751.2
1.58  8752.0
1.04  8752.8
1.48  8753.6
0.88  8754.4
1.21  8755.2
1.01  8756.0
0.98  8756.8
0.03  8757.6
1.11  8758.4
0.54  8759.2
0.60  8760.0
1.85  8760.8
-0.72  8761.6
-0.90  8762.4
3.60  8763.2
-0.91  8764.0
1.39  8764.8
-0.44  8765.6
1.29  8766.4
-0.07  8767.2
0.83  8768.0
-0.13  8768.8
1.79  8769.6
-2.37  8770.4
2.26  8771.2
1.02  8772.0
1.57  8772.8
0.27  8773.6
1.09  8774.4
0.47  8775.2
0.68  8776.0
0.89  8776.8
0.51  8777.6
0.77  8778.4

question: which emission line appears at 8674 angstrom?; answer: [S II] 6716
